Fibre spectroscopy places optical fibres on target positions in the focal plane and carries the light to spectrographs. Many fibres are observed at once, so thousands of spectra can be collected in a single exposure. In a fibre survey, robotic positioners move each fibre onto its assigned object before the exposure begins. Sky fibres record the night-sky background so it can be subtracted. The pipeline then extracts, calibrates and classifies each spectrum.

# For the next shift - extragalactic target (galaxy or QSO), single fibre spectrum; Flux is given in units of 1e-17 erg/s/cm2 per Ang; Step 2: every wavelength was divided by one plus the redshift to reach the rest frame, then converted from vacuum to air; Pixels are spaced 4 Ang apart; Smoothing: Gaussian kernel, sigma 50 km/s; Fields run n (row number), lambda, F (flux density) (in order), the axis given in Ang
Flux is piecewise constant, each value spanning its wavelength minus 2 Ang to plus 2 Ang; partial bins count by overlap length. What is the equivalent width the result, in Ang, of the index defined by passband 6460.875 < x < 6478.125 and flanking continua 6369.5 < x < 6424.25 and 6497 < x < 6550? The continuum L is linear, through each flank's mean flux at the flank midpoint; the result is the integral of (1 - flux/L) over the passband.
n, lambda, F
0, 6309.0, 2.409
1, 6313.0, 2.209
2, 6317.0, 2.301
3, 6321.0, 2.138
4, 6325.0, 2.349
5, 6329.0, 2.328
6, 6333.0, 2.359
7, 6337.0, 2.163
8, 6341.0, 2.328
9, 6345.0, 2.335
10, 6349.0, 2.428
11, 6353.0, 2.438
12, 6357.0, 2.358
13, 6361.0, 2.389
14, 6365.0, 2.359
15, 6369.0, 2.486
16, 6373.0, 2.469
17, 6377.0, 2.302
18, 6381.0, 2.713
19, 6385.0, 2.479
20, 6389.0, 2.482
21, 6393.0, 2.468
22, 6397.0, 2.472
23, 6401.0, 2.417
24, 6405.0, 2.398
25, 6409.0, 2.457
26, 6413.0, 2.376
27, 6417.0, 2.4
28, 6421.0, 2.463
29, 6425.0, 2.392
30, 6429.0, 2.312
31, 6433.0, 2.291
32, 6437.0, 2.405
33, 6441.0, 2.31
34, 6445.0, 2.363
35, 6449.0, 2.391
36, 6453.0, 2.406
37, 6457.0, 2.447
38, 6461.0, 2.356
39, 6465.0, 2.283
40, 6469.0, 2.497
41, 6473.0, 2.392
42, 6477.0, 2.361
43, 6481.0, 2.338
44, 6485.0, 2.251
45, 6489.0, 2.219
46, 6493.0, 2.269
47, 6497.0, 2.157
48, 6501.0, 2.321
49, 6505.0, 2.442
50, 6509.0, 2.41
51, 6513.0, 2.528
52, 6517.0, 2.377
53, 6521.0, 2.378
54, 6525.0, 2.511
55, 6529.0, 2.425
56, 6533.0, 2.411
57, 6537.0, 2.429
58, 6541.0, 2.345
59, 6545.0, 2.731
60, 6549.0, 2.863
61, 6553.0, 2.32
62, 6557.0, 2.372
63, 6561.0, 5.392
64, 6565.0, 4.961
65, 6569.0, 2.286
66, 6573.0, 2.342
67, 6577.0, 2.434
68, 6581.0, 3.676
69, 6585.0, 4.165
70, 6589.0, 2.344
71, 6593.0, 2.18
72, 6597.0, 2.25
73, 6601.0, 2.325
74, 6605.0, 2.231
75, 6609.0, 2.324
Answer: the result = 0.52 Ang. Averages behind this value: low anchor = 2.45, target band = 2.38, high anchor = 2.46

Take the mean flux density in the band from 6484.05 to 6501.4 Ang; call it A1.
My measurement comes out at 2.24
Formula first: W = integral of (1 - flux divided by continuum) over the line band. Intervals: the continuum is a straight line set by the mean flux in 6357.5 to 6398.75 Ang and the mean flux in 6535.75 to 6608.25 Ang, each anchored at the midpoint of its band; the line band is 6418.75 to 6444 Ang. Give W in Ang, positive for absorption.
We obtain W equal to 2.0 Ang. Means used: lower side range 2.46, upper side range 2.86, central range 2.36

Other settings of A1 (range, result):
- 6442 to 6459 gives 2.4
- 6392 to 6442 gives 2.4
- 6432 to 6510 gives 2.35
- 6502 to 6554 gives 2.47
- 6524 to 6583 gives 2.91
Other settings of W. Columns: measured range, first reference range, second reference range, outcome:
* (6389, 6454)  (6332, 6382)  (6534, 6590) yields 4.9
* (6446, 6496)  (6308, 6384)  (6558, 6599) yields 8.1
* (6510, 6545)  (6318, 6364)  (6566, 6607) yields 2.1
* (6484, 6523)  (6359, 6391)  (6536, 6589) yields 7.4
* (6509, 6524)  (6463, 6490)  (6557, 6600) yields 1.3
